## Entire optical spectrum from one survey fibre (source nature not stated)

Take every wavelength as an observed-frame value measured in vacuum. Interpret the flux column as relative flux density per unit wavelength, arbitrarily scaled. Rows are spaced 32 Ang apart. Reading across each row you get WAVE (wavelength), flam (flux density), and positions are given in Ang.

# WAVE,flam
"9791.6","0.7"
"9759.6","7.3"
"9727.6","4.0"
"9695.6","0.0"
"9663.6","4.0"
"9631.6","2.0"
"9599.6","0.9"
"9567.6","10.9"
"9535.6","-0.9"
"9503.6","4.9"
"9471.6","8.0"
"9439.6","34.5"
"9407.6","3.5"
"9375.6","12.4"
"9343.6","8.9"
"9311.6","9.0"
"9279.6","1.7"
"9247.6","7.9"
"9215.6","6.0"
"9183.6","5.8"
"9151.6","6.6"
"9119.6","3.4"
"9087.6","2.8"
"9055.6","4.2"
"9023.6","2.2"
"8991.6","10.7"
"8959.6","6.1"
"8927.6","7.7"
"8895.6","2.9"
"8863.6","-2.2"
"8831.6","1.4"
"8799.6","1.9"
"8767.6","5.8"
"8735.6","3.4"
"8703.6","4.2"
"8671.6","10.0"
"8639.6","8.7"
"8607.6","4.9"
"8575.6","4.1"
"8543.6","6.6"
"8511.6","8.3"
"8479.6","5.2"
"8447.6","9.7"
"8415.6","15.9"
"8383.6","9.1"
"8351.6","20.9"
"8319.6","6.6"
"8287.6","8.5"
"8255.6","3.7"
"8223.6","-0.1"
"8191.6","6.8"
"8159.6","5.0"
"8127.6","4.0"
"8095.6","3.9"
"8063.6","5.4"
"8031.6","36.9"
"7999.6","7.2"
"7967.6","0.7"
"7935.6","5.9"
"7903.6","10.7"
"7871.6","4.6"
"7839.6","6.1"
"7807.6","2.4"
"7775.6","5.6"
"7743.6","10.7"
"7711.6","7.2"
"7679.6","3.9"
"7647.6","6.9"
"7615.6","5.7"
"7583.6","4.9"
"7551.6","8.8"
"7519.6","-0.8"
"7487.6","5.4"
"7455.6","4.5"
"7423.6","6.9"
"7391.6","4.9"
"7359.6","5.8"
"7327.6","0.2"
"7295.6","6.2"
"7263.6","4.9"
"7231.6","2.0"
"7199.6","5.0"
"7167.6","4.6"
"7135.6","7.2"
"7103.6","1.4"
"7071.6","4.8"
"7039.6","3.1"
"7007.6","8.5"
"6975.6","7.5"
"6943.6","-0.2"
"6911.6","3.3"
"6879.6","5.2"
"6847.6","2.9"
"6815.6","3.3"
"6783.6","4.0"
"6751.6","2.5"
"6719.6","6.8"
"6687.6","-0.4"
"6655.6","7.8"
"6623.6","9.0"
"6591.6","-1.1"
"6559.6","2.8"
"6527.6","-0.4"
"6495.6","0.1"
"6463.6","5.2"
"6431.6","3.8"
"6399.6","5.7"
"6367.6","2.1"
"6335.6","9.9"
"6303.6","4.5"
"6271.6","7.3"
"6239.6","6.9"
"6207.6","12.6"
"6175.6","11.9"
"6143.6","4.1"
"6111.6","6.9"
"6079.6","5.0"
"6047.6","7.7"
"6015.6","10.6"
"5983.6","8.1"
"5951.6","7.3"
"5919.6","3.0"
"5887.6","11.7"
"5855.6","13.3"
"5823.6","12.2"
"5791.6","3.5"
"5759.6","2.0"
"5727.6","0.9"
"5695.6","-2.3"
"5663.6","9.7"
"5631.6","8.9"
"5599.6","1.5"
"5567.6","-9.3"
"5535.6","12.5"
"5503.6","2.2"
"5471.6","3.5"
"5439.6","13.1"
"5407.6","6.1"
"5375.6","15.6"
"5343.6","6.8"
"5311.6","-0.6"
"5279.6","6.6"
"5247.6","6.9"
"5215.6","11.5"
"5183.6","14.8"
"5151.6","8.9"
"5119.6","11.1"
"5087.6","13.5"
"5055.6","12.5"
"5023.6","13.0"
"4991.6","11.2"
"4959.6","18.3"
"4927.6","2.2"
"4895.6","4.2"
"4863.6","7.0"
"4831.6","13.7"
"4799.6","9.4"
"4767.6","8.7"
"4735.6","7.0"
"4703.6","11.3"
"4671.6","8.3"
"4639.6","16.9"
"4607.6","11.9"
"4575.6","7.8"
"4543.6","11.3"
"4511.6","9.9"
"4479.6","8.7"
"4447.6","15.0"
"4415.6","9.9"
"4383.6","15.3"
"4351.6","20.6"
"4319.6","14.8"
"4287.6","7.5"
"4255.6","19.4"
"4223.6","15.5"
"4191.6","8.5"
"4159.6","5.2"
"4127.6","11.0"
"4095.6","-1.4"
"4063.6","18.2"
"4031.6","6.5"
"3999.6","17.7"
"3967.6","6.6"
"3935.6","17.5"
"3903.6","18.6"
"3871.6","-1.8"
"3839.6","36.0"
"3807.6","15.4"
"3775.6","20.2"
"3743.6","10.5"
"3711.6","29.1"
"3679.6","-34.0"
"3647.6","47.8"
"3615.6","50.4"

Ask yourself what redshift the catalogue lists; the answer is 1.15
